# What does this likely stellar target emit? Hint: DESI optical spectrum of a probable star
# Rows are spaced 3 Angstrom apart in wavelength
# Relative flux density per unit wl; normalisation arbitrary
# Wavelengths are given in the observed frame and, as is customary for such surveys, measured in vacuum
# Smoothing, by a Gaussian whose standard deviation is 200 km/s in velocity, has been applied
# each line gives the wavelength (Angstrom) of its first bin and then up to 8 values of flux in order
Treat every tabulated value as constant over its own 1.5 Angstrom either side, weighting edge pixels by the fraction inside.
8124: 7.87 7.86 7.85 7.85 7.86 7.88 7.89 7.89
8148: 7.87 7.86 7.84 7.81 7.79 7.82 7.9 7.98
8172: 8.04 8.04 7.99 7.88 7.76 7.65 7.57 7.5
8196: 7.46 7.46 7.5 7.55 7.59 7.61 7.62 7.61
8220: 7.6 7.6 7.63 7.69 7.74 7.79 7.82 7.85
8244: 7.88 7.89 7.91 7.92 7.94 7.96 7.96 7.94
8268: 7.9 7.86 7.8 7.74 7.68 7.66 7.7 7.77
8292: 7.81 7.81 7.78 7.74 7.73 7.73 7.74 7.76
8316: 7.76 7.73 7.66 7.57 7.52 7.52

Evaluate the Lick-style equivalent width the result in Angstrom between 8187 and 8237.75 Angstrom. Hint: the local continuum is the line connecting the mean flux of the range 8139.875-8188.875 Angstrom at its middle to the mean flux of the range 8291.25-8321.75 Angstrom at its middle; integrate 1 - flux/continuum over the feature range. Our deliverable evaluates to 1.5 Angstrom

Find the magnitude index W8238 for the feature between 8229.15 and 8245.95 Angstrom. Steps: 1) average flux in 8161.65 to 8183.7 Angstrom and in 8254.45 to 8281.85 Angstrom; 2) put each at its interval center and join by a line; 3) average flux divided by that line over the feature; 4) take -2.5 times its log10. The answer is 0.01 mag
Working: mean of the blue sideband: 7.94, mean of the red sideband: 7.86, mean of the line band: 7.81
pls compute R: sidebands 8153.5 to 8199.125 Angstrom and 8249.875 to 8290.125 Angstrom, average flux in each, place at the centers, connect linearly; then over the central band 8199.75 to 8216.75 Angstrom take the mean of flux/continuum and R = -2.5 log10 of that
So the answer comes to 0.03 mag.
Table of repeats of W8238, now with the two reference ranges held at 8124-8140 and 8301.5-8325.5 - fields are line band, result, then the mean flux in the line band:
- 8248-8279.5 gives -0.018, 7.89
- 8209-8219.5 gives 0.026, 7.61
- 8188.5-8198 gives 0.043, 7.51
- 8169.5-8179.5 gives -0.026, 8.02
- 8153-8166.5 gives 0.002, 7.83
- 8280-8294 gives 0.001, 7.73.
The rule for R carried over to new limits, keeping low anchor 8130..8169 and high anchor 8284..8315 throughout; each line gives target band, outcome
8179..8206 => 0.032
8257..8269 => -0.022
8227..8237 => 0.009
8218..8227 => 0.028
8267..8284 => 0.000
